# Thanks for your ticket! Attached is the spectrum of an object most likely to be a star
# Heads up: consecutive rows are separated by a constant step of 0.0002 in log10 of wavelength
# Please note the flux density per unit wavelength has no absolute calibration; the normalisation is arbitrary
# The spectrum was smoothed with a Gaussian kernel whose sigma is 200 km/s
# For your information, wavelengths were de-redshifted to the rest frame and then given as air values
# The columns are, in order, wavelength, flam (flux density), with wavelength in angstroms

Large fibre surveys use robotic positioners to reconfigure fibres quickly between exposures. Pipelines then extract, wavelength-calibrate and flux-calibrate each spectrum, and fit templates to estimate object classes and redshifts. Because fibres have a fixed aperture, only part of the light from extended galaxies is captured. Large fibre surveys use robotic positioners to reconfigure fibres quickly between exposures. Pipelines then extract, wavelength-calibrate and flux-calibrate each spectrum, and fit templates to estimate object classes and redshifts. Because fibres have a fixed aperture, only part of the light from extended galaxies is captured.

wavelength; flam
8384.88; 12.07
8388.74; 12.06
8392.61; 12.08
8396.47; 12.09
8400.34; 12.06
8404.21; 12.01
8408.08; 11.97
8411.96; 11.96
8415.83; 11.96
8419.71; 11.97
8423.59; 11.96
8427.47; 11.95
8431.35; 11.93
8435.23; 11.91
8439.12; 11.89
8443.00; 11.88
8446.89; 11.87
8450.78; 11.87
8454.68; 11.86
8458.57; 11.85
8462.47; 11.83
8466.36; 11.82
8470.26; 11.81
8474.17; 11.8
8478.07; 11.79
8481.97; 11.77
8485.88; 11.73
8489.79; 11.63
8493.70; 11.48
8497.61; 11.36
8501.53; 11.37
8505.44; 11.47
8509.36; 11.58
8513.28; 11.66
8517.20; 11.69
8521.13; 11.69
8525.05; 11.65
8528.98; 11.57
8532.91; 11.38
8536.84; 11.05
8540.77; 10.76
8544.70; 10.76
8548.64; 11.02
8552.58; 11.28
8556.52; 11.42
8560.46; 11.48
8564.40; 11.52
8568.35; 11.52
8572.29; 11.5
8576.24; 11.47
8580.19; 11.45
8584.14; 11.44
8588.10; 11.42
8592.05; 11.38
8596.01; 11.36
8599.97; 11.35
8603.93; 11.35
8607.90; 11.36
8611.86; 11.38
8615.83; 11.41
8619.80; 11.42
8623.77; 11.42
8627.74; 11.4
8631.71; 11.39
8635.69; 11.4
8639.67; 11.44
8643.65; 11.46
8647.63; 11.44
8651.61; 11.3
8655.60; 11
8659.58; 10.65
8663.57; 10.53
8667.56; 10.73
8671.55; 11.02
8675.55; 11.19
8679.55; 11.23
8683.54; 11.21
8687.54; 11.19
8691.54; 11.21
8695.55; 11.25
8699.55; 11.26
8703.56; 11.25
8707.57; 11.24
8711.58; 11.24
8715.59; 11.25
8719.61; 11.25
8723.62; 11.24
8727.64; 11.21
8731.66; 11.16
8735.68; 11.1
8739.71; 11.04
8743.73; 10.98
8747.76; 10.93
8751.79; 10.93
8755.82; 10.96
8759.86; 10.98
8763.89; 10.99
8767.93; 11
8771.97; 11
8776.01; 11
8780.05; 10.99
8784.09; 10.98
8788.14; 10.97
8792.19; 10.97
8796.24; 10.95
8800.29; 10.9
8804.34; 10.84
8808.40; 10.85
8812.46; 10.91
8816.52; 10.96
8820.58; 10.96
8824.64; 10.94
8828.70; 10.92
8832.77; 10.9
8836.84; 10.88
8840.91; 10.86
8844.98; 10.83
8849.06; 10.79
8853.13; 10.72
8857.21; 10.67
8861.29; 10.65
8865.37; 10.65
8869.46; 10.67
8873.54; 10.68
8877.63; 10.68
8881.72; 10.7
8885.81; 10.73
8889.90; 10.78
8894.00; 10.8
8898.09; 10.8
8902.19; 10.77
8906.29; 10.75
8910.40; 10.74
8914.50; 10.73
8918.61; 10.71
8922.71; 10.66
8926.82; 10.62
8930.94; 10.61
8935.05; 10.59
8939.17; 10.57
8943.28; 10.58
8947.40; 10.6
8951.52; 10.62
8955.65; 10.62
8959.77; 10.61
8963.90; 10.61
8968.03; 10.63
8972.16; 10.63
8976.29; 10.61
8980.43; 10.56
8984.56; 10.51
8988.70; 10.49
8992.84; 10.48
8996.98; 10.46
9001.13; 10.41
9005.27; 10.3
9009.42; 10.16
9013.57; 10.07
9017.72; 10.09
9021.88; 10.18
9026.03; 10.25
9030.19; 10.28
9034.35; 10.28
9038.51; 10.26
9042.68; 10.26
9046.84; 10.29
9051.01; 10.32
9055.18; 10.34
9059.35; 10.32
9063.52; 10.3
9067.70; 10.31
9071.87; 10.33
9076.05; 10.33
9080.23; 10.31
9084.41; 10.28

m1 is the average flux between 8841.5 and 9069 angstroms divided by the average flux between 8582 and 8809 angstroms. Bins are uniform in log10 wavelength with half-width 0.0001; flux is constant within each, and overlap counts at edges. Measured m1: 0.9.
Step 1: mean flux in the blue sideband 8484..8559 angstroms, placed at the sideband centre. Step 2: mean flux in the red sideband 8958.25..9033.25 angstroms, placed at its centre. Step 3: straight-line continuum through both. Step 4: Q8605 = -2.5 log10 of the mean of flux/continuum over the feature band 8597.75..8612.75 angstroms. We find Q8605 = -0.01 mag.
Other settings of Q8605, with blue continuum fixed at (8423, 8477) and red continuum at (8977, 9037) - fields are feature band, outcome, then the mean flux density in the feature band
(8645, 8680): 0.027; 11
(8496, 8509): 0.028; 11.4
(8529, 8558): 0.047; 11.1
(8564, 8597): 0.006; 11.5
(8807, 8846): -0.008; 10.9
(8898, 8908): -0.015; 10.8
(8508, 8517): 0.006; 11.6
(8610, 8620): 0.002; 11.4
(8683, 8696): 0.000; 11.2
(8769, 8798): -0.003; 11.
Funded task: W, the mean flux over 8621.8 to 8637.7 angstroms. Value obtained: 11.4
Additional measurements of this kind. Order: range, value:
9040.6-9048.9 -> 10.3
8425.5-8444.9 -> 11.9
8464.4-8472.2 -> 11.8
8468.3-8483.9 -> 11.8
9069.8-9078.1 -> 10.3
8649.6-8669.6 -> 10.8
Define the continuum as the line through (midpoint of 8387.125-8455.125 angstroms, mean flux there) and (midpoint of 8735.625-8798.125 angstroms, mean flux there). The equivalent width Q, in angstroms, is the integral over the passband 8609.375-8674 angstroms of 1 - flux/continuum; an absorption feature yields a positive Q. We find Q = 0.71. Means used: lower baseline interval 12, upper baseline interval 11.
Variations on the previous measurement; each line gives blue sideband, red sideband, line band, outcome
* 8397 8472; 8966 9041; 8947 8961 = -0.1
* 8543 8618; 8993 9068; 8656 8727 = -0.1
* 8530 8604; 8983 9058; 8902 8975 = -1.1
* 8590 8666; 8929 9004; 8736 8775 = 0.1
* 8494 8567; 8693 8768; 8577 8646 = -0.8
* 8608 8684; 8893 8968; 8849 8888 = 0.3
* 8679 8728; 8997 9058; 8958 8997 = -0.6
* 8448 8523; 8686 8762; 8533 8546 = 0.7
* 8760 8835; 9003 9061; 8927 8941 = -0.1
